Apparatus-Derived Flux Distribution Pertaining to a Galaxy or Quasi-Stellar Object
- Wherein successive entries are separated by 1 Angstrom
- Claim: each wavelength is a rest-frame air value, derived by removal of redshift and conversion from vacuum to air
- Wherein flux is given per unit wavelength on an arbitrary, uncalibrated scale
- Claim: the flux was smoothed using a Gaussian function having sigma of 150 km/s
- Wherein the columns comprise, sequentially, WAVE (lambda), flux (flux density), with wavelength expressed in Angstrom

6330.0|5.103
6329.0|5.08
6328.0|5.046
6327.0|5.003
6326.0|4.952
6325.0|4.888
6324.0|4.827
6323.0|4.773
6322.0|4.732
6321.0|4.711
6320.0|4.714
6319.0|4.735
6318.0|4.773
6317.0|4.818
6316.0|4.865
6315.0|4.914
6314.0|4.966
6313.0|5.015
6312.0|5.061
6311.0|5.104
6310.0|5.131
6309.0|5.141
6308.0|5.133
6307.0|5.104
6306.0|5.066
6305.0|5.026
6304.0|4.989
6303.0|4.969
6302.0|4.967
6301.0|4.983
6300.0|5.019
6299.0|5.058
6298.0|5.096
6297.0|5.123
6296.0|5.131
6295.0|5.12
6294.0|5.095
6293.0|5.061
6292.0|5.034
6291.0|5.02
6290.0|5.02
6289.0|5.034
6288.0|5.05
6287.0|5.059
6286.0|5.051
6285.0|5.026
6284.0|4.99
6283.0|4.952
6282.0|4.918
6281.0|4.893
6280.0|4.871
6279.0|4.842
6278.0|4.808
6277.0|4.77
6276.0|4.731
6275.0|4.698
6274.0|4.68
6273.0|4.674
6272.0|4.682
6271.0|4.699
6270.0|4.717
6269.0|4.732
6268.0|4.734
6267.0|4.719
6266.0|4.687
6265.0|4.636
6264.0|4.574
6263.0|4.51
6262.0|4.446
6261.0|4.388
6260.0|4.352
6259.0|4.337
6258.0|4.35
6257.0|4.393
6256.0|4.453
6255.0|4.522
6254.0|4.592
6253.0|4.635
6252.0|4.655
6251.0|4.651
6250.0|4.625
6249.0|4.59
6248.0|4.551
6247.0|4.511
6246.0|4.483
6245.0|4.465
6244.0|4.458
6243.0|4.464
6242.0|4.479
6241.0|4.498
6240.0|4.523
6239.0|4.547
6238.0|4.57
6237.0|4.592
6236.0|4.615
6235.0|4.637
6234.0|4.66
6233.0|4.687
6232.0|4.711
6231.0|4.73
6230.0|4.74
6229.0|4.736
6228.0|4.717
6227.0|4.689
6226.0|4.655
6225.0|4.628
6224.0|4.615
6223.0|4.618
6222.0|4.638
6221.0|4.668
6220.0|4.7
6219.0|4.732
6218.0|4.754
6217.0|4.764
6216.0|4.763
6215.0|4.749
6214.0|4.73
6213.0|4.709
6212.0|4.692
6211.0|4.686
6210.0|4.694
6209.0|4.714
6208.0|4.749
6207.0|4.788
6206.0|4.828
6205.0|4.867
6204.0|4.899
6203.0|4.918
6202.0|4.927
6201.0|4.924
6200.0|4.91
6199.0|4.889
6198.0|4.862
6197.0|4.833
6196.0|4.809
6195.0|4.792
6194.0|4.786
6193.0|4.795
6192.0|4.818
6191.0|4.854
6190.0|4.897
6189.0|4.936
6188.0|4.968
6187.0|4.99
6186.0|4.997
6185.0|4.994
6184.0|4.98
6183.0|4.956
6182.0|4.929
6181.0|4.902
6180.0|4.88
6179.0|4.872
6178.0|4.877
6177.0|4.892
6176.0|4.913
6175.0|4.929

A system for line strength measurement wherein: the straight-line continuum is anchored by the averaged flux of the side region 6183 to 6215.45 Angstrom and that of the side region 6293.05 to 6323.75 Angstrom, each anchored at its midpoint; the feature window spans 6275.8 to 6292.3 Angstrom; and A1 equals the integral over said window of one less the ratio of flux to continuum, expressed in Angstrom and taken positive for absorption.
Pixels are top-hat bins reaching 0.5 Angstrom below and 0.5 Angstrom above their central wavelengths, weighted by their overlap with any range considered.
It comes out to 0.0 Angstrom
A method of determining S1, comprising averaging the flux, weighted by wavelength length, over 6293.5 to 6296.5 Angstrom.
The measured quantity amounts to 5.12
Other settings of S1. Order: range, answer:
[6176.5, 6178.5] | 4.88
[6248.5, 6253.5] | 4.63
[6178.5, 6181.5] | 4.88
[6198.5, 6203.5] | 4.91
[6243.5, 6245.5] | 4.46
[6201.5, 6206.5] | 4.89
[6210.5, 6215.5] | 4.71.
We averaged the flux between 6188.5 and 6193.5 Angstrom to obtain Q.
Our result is 4.86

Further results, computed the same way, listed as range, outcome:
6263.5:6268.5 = 4.67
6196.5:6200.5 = 4.87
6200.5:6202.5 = 4.93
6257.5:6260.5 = 4.35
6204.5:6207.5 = 4.83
